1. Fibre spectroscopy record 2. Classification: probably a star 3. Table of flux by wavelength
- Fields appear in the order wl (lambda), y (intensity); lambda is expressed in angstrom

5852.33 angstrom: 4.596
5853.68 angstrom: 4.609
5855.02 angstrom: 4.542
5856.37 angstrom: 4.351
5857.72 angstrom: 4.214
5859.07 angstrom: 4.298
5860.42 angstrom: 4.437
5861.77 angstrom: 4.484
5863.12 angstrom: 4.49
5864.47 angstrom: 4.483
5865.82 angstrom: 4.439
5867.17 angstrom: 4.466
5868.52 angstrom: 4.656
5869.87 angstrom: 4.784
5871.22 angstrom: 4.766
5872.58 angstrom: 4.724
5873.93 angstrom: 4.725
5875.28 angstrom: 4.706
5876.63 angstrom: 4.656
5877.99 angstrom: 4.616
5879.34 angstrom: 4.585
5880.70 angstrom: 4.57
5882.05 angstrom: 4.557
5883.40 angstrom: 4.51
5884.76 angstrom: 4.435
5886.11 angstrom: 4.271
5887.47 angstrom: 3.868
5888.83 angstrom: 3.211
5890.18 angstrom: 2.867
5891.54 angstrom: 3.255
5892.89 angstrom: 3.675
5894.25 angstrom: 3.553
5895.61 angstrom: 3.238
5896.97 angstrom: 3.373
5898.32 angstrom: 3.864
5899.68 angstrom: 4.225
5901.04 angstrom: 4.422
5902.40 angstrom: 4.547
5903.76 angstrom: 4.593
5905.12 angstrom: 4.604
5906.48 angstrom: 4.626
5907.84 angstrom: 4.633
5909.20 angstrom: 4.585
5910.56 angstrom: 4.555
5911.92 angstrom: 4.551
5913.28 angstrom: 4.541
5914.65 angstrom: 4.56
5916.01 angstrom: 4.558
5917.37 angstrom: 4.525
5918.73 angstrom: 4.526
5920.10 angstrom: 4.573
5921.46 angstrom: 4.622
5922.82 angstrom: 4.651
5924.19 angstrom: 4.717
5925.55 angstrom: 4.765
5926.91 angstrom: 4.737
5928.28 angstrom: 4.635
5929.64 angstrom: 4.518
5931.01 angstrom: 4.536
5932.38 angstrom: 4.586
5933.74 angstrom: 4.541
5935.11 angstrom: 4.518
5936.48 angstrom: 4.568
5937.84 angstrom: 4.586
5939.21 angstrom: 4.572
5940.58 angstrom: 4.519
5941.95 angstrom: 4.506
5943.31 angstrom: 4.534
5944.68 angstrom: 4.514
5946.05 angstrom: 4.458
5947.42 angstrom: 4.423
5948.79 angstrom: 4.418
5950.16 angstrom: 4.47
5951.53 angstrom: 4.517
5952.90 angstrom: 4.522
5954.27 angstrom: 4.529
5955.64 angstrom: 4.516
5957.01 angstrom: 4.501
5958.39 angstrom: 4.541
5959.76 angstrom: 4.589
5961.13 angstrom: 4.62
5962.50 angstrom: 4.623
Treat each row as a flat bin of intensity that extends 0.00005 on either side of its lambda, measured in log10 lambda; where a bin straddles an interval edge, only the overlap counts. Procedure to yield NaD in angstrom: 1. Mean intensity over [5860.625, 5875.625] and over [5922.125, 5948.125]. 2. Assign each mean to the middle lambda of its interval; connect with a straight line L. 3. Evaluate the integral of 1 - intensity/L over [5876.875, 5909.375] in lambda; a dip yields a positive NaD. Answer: 3.4 angstrom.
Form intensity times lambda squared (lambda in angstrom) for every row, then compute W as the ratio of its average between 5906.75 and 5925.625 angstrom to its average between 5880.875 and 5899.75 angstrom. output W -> 1.2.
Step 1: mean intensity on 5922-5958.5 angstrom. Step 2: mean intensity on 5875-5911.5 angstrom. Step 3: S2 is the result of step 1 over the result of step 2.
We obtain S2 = 1.09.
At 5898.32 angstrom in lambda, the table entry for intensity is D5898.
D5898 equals 3.864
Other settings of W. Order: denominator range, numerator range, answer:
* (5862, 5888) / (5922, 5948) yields 1.03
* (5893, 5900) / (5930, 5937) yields 1.27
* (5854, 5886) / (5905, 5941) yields 1.03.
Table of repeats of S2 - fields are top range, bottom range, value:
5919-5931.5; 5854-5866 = 1.05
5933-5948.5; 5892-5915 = 1.07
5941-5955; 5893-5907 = 1.10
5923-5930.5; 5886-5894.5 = 1.34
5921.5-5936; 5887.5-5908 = 1.19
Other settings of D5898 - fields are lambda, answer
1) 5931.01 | 4.536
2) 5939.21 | 4.572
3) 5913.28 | 4.541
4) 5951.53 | 4.517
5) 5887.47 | 3.868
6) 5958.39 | 4.541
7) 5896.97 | 3.373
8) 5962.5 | 4.623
